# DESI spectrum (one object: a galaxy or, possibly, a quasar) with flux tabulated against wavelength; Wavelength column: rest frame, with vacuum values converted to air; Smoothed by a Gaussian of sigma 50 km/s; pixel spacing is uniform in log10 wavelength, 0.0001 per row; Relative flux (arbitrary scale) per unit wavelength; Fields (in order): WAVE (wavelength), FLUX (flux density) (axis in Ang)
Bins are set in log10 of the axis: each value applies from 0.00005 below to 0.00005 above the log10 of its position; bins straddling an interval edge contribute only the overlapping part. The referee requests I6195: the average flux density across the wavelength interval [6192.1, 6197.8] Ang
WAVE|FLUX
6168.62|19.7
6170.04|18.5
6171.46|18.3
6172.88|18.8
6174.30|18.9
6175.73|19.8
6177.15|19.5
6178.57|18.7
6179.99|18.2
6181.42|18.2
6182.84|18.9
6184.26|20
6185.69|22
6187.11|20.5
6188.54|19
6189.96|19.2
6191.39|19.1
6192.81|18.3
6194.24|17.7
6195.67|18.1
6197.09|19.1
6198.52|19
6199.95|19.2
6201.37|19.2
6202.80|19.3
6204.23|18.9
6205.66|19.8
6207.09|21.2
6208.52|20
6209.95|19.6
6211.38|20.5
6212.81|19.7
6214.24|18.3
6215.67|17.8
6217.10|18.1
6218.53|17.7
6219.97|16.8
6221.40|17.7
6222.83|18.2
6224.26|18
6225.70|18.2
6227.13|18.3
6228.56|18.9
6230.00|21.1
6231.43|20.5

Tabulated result 18.3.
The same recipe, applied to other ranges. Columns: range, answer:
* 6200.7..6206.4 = 19.3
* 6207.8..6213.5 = 20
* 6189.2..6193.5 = 18.9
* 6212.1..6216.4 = 18.6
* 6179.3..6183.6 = 18.5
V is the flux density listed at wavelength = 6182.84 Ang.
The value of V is 18.9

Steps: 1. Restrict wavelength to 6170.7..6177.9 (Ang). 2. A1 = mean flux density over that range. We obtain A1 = 19.1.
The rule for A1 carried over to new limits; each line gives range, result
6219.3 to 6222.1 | 17.3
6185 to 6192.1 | 20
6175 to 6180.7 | 19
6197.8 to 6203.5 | 19.2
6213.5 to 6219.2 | 18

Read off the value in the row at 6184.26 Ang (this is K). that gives 20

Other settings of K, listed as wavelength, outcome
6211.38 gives 20.5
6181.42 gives 18.2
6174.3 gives 18.9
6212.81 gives 19.7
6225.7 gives 18.2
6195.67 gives 18.1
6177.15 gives 19.5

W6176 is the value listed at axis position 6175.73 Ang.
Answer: 19.8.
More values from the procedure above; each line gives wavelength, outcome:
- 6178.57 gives 18.7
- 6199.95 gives 19.2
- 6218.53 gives 17.7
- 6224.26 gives 18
